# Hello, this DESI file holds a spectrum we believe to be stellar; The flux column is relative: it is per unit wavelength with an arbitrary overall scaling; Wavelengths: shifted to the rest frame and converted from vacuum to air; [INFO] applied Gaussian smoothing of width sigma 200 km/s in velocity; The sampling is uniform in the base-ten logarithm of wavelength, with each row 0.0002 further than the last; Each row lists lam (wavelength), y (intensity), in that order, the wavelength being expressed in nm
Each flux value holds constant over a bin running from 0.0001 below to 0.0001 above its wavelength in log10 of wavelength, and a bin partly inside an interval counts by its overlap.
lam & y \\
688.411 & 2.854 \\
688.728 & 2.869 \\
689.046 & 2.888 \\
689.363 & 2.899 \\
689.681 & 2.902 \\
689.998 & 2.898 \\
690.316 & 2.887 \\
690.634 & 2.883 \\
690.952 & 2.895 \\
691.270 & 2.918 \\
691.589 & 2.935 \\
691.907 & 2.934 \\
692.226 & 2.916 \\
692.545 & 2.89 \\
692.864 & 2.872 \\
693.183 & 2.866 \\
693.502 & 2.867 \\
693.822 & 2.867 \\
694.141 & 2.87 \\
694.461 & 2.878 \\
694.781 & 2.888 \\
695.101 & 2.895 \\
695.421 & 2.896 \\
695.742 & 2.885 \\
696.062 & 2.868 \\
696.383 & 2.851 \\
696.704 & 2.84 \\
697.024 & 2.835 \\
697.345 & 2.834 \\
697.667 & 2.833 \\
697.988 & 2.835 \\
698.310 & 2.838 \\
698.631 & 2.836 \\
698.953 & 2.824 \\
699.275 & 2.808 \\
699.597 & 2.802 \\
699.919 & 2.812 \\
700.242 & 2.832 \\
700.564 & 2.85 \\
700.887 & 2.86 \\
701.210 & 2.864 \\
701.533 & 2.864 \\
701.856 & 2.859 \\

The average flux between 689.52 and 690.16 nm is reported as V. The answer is 2.9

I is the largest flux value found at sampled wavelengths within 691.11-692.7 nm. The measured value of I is 2.935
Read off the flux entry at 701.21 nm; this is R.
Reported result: 2.864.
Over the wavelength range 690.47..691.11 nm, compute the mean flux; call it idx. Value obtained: 2.89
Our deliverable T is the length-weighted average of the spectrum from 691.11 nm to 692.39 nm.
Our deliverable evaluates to 2.93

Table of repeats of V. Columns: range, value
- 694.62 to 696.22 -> 2.89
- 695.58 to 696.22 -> 2.88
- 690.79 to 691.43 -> 2.91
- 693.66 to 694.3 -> 2.87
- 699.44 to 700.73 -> 2.82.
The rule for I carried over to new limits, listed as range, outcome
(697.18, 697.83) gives 2.834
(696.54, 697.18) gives 2.84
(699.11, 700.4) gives 2.832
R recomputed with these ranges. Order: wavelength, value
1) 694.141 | 2.87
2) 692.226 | 2.916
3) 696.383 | 2.851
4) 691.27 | 2.918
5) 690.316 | 2.887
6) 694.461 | 2.878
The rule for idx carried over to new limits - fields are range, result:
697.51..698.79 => 2.84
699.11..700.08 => 2.81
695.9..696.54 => 2.86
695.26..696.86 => 2.87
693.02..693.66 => 2.87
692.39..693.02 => 2.88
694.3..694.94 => 2.88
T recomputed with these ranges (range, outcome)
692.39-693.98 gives 2.87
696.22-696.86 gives 2.84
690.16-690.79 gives 2.88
